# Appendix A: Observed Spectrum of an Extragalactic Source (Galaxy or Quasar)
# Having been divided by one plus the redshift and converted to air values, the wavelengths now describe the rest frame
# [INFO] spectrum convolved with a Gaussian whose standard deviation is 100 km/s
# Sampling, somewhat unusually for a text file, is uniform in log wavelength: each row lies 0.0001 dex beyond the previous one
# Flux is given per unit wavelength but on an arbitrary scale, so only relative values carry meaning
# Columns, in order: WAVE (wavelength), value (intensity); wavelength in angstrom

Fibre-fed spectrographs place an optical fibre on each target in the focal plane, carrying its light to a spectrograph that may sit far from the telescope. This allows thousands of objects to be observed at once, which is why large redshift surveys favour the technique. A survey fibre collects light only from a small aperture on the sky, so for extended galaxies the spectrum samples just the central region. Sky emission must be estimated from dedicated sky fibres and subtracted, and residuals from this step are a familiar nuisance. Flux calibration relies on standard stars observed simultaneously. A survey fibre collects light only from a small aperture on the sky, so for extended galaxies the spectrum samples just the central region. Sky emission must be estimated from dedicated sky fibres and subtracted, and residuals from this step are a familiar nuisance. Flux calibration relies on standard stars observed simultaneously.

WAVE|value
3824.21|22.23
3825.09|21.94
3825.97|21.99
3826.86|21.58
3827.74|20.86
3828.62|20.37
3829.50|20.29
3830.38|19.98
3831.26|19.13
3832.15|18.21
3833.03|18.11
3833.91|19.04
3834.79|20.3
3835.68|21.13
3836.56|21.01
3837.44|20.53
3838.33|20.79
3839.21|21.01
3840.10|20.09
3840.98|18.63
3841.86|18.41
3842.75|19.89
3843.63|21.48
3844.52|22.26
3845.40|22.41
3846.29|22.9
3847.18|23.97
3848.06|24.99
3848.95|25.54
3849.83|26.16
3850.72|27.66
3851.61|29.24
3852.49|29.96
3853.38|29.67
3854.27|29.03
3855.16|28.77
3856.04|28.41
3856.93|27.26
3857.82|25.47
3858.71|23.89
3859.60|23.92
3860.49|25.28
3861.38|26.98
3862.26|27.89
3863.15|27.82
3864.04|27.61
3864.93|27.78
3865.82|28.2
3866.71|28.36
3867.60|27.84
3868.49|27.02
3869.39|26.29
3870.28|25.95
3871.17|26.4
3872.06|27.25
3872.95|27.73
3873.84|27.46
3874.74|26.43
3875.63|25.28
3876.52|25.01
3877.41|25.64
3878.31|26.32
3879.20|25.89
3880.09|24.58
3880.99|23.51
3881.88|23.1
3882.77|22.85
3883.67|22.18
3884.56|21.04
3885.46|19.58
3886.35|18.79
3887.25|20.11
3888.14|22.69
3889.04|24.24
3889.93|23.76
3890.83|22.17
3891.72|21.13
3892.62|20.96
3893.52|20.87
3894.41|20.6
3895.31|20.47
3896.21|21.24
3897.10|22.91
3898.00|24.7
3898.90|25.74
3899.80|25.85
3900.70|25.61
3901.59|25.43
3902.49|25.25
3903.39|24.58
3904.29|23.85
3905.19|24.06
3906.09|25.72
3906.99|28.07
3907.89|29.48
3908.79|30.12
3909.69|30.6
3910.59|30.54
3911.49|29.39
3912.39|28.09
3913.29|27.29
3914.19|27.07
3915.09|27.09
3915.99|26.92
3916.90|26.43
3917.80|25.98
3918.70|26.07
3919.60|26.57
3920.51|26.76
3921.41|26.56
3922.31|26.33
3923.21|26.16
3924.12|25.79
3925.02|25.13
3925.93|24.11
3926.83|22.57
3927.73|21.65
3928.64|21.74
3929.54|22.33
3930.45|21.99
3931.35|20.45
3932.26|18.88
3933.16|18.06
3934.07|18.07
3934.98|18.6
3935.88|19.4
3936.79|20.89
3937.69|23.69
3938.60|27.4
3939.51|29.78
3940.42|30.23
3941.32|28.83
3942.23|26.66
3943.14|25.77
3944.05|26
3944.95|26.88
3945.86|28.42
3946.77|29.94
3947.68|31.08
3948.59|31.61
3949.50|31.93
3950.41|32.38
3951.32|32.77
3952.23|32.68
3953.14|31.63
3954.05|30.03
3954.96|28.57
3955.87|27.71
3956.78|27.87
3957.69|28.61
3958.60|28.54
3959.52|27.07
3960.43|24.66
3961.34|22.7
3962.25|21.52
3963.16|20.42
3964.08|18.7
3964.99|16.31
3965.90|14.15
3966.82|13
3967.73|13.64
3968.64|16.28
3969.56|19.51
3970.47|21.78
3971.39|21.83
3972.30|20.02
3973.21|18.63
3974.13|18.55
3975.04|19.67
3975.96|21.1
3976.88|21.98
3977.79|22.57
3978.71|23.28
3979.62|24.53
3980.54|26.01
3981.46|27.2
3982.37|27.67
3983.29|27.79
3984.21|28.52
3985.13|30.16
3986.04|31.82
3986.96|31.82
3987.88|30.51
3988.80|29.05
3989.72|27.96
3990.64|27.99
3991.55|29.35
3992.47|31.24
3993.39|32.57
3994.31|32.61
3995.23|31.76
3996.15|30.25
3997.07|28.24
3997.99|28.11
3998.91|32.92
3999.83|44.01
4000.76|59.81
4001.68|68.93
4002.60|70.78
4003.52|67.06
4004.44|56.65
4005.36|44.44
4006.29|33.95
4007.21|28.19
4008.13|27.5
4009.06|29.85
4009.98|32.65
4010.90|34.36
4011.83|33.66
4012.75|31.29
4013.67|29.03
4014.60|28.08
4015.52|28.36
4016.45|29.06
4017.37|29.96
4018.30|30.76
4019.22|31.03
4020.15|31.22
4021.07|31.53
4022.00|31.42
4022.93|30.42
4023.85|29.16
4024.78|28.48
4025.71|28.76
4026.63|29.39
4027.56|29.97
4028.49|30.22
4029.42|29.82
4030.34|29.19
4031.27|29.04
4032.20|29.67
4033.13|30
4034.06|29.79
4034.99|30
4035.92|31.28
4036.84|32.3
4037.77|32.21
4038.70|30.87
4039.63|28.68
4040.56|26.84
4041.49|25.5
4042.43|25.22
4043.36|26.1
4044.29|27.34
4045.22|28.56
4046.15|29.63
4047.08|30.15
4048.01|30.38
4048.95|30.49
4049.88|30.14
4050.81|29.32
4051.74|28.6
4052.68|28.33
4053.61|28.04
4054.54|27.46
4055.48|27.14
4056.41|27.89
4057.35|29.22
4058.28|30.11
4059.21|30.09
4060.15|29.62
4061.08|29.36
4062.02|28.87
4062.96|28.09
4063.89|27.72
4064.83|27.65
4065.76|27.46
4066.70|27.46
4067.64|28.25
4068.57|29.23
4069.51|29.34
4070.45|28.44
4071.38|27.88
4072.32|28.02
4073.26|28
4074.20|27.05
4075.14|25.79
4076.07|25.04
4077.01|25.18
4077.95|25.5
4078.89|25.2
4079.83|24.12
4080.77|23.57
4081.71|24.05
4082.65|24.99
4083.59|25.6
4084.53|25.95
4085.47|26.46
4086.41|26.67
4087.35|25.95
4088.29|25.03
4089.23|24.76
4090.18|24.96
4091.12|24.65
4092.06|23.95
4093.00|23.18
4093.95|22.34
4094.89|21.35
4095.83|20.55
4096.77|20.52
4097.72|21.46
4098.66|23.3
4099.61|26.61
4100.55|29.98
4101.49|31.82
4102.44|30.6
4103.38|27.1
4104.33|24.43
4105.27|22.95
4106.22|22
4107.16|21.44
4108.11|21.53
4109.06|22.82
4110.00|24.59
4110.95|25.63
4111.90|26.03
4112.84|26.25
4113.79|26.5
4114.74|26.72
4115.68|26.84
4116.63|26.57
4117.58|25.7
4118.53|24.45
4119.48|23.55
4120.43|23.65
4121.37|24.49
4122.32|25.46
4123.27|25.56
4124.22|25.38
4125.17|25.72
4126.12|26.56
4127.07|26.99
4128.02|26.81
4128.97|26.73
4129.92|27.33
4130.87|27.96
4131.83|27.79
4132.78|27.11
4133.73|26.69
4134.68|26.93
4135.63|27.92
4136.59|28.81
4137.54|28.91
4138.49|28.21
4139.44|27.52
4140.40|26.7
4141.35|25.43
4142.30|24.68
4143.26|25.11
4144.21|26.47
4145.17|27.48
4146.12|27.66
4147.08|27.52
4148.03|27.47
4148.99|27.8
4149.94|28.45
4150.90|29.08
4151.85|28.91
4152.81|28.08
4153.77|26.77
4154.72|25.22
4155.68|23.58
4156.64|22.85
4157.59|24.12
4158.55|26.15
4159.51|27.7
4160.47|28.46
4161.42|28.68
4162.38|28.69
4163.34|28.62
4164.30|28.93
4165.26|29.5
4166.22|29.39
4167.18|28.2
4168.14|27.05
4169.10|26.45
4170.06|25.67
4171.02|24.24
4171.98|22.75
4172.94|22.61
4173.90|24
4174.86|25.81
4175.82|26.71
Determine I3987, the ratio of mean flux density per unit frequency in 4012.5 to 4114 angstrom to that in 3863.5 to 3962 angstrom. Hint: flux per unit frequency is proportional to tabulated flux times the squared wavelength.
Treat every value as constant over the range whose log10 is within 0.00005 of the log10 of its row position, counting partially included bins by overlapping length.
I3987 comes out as 1.15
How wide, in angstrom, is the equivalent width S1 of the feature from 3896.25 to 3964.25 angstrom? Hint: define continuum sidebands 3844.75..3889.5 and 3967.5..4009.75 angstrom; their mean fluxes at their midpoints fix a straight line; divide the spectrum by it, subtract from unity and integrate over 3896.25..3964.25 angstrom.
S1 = 6.1 angstrom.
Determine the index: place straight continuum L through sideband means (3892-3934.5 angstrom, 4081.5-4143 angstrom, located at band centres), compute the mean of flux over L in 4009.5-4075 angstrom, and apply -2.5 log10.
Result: -0.16 mag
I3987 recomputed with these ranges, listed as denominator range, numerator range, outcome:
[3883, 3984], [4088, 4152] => 1.16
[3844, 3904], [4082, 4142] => 1.15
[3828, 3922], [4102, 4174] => 1.22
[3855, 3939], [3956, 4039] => 1.26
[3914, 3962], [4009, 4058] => 1.19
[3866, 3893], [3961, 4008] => 1.29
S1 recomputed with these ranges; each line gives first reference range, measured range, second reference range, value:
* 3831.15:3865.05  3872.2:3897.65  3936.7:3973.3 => 1.3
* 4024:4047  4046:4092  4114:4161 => 1.6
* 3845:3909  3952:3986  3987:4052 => 7.5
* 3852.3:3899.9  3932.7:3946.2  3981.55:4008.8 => 2.9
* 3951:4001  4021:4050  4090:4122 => -4.3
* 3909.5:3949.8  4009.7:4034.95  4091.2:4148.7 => -4.5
